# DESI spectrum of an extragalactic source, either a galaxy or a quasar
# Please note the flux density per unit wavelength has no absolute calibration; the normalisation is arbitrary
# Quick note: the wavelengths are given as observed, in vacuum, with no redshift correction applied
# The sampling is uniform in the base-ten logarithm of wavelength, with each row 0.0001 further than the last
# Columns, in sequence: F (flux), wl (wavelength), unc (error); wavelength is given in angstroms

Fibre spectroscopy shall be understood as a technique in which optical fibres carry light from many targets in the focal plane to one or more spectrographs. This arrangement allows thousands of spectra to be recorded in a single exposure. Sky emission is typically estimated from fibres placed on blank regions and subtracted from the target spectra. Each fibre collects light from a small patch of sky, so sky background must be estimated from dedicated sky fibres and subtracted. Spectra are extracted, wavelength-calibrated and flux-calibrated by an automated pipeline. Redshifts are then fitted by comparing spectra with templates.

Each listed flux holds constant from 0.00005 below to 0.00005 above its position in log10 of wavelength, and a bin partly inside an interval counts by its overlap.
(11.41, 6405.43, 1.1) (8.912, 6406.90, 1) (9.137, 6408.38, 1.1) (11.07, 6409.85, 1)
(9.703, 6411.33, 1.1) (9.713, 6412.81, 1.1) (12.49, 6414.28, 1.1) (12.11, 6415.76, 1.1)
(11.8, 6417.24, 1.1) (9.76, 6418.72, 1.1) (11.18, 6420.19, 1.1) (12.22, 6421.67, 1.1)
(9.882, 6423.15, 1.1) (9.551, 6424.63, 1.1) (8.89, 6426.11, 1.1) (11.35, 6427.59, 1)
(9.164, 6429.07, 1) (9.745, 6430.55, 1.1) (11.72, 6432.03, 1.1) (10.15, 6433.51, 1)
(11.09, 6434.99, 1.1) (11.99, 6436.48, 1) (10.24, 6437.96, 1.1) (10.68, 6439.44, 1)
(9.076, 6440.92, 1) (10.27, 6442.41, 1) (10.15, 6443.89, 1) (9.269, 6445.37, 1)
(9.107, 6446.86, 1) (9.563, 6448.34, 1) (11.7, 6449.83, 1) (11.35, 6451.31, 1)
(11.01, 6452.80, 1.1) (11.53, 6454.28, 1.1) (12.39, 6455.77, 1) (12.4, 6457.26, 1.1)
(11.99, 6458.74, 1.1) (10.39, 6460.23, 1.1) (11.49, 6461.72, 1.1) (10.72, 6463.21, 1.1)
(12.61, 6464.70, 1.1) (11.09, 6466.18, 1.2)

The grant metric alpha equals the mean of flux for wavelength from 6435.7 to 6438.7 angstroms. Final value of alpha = 11.1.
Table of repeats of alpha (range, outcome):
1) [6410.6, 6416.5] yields 11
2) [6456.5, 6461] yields 11.6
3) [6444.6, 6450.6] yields 9.92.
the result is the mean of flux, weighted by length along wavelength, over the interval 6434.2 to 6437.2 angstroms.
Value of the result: 11.5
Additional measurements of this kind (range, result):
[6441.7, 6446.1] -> 9.91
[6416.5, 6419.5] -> 10.8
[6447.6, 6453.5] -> 10.9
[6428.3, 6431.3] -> 9.49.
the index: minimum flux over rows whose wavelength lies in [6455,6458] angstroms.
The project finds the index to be 12.39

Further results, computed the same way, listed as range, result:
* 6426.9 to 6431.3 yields 9.164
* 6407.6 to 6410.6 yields 9.137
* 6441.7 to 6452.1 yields 9.107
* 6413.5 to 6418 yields 11.8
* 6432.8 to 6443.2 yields 9.076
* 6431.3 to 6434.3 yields 10.15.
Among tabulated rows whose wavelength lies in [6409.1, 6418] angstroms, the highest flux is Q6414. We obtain 12.49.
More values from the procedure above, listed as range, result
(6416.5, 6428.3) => 12.22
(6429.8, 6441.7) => 11.99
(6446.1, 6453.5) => 11.7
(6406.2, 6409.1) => 9.137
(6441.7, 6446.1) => 10.27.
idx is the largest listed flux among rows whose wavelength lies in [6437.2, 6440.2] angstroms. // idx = 10.68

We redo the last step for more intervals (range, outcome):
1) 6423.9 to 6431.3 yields 11.35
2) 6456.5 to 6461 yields 12.4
